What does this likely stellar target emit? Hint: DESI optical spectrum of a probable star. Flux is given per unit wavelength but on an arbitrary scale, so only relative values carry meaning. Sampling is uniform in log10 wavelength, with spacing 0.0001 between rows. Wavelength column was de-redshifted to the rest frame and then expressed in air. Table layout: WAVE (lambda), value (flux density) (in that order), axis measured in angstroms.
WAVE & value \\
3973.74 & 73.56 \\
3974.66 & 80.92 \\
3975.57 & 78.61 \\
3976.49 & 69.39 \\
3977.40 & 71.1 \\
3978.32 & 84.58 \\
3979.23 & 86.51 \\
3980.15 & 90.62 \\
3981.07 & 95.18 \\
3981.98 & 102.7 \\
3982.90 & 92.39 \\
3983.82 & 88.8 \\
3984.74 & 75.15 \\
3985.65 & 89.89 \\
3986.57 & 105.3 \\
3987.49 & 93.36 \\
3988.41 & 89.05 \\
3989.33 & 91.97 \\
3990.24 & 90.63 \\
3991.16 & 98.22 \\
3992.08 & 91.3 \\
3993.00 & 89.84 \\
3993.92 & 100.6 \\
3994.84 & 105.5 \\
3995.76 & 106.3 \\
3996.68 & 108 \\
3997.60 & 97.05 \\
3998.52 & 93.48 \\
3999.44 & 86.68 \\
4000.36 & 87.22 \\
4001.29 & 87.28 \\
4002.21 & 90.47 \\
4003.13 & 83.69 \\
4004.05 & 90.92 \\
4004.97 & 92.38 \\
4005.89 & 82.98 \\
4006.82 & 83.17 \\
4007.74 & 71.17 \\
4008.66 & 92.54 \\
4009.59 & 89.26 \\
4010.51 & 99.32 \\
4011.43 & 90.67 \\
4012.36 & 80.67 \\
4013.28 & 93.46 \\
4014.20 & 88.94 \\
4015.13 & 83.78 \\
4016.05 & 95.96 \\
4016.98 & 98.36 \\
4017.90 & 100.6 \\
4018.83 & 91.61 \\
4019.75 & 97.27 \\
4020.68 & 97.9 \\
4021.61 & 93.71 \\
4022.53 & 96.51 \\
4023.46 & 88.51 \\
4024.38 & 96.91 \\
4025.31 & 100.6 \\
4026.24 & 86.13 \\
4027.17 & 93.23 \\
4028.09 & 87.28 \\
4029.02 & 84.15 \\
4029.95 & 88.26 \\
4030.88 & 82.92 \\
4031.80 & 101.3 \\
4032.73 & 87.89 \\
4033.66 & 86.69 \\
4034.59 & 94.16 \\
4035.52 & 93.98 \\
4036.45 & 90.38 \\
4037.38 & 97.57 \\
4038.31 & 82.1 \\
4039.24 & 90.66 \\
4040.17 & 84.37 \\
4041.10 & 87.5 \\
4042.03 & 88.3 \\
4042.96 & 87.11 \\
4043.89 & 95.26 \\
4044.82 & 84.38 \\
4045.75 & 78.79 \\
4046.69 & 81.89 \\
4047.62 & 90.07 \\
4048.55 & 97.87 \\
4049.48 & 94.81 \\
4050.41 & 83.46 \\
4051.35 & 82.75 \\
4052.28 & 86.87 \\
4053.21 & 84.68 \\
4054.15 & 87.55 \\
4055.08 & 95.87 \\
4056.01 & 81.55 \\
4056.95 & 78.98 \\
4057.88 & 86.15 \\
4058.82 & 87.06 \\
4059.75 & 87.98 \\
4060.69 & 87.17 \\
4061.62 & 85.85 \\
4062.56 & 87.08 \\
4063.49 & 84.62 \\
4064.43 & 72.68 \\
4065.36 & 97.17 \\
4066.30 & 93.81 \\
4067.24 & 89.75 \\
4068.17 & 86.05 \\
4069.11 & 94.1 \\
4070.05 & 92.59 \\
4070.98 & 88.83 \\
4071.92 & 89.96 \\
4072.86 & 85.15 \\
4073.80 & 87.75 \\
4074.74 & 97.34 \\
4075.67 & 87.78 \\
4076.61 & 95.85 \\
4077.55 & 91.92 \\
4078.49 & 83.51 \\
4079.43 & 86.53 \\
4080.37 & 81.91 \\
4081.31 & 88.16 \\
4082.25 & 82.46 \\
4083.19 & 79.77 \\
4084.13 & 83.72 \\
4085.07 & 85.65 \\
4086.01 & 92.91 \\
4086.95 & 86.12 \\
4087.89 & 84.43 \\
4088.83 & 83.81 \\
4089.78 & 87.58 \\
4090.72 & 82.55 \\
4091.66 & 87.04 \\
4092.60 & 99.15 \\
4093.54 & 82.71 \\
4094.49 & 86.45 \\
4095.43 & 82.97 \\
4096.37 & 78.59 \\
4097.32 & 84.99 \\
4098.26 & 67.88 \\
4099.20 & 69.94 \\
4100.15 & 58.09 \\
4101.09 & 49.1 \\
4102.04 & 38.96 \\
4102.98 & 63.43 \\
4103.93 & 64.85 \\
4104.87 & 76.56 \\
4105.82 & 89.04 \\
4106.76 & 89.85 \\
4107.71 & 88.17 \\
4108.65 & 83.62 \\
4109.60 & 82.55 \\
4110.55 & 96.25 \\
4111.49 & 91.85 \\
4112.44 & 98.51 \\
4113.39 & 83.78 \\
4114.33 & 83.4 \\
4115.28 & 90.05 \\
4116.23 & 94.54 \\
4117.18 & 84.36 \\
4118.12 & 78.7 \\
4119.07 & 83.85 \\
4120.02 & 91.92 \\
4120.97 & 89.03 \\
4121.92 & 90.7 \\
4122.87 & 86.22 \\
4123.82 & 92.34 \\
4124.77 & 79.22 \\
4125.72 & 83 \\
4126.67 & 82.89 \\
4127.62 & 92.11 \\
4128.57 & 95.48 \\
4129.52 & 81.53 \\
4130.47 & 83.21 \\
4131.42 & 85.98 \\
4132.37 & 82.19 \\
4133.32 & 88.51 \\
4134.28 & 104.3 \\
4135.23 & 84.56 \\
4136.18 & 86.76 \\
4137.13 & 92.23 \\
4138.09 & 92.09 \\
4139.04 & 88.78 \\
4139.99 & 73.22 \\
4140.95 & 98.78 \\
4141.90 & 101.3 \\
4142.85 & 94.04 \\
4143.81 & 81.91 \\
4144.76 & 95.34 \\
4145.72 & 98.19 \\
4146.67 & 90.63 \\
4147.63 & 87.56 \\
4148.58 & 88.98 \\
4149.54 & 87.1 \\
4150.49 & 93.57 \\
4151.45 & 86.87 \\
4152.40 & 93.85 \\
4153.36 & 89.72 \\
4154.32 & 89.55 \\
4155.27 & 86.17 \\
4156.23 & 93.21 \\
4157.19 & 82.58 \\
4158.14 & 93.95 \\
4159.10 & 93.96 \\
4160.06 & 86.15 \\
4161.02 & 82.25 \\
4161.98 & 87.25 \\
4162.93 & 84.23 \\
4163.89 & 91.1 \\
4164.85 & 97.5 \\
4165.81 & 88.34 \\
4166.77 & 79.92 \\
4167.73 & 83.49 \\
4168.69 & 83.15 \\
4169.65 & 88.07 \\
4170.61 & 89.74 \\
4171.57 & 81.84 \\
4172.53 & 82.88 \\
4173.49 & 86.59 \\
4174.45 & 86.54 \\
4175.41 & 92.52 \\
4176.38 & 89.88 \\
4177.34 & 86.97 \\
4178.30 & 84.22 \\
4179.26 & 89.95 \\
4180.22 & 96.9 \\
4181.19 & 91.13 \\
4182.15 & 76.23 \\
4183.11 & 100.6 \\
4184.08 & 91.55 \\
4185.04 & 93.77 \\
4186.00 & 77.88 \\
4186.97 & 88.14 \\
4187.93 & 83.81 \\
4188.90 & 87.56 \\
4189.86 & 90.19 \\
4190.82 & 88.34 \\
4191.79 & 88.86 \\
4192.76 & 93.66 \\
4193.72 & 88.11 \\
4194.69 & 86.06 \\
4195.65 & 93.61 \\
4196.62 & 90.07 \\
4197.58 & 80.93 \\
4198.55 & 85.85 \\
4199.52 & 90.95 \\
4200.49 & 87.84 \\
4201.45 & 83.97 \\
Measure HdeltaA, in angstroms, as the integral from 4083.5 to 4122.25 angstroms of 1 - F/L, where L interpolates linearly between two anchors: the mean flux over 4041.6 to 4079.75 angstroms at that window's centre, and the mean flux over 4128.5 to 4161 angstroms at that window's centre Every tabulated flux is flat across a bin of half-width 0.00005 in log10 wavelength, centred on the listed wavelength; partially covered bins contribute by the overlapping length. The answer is 2.92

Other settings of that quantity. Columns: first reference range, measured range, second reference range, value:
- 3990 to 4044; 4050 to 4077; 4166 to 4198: 0.79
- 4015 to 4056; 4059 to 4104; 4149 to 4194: 3.26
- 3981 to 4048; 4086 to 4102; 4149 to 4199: 1.96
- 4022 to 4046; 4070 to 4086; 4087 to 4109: -1.22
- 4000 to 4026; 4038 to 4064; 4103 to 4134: 0.69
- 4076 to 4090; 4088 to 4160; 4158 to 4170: 1.05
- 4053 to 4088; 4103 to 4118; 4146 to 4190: 0.37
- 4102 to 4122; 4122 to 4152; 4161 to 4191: -1.22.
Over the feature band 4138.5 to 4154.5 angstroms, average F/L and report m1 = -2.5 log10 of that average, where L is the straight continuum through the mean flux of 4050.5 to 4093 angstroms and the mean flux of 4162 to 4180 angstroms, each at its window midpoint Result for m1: -0.04 mag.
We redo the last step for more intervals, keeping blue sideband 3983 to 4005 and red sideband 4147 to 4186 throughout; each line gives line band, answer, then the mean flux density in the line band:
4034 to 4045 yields 0.02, 89.8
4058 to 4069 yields 0.05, 87.4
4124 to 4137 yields 0.03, 87.2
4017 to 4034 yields 0.00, 92.5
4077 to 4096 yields 0.06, 86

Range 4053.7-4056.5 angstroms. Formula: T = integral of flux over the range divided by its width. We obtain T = 88.3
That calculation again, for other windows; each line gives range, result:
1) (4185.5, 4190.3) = 85.5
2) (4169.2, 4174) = 85.9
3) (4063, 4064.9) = 79.2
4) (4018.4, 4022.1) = 95.2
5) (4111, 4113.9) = 91.5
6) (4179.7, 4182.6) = 88.2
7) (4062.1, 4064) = 85.6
